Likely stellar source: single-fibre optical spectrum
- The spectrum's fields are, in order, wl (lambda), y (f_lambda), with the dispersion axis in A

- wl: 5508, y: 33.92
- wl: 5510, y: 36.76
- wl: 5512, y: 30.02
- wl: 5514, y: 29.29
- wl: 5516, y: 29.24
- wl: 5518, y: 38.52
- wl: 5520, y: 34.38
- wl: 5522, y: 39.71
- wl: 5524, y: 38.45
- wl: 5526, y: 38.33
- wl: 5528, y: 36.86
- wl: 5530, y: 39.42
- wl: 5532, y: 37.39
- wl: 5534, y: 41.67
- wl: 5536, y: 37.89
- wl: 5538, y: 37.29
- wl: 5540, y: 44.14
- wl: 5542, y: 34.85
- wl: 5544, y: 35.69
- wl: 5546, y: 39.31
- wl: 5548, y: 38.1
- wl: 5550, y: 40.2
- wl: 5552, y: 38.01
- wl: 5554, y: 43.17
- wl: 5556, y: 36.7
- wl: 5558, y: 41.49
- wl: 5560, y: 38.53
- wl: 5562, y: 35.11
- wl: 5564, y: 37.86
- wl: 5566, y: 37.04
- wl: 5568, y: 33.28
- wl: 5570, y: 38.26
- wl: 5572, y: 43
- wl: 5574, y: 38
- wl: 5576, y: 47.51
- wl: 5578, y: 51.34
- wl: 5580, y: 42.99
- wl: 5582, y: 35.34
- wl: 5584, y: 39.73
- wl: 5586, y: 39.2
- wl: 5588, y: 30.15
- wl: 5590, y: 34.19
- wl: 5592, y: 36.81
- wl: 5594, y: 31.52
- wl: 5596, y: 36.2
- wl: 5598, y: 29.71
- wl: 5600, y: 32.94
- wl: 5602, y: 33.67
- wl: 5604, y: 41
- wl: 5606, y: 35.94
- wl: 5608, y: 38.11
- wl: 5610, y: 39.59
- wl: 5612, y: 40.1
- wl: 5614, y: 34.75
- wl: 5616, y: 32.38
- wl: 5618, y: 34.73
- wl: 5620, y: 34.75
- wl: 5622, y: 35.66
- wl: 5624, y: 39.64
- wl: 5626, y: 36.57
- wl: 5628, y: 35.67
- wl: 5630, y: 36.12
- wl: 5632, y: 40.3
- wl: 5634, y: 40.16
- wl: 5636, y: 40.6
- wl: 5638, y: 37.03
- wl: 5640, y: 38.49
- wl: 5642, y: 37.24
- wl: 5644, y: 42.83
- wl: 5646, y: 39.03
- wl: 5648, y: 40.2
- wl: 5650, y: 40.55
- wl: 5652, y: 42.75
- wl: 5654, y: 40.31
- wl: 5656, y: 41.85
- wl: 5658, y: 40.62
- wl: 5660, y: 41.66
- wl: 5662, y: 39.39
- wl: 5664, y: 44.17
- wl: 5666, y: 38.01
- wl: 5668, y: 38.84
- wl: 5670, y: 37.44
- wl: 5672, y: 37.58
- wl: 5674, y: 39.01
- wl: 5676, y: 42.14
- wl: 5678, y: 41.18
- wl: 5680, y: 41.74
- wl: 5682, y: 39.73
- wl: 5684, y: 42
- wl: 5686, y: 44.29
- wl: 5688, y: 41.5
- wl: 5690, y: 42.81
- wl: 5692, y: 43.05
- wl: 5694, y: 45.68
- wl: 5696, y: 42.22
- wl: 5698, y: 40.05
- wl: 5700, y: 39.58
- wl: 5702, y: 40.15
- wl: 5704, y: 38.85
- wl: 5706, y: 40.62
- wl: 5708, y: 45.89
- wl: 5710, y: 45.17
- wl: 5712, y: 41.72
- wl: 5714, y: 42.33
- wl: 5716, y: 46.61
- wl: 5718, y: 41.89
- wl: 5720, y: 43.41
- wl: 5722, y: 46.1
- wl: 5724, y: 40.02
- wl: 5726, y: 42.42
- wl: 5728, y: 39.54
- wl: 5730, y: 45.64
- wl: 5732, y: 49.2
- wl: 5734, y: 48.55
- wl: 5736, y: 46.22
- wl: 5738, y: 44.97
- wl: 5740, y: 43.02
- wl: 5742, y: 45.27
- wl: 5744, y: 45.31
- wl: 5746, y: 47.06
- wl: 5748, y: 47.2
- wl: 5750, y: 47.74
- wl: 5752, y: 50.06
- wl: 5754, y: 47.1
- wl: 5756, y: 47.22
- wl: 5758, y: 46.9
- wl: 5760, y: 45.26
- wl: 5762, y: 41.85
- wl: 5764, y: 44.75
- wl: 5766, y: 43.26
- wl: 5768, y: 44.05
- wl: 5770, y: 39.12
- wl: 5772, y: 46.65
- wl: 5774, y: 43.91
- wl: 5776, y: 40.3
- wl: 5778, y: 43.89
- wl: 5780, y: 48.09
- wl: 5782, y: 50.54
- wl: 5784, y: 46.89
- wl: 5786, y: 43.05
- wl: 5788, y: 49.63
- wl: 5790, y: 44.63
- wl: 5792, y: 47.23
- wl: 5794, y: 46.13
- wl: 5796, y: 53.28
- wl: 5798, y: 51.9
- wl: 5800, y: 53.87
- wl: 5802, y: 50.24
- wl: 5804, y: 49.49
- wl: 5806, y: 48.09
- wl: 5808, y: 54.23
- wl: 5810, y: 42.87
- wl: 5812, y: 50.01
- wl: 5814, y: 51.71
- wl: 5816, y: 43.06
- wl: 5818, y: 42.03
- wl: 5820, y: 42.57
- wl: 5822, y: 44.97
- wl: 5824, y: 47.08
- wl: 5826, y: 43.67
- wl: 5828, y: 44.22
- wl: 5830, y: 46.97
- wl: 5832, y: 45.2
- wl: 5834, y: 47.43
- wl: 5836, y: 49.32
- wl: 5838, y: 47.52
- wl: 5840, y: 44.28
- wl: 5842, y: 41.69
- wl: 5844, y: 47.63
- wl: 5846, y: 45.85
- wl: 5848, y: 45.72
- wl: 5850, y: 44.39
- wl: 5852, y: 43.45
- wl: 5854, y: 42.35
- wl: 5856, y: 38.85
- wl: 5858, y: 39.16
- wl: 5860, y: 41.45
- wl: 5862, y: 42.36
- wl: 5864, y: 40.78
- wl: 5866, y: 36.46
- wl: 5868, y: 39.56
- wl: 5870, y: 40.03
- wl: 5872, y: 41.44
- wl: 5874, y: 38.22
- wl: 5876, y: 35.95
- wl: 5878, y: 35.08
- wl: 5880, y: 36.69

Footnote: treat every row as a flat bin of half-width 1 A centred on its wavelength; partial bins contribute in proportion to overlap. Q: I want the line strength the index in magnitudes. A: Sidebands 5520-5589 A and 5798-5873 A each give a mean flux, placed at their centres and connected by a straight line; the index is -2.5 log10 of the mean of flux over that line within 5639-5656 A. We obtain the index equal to 0.02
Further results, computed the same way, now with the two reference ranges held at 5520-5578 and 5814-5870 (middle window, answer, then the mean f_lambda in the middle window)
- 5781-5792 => -0.101 mag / 47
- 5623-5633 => 0.072 mag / 37.7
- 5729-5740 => -0.113 mag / 46.6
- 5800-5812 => -0.149 mag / 49.5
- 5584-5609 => 0.133 mag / 35.1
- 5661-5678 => 0.034 mag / 39.7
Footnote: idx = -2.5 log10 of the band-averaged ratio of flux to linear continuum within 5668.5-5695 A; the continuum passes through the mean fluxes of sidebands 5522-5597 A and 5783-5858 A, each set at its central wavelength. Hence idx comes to 0.02 mag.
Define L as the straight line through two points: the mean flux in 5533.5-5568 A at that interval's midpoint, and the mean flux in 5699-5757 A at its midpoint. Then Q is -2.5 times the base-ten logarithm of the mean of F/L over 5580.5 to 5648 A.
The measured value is 0.11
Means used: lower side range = 38.5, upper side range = 44.4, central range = 36.8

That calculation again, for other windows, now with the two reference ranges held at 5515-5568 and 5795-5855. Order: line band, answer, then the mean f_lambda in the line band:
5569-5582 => -0.10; 42.9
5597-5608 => 0.14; 35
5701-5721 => 0.02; 42.7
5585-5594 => 0.14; 34.7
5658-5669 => 0.04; 40.4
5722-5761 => -0.04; 45.7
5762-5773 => 0.04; 43.4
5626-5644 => 0.07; 38.4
